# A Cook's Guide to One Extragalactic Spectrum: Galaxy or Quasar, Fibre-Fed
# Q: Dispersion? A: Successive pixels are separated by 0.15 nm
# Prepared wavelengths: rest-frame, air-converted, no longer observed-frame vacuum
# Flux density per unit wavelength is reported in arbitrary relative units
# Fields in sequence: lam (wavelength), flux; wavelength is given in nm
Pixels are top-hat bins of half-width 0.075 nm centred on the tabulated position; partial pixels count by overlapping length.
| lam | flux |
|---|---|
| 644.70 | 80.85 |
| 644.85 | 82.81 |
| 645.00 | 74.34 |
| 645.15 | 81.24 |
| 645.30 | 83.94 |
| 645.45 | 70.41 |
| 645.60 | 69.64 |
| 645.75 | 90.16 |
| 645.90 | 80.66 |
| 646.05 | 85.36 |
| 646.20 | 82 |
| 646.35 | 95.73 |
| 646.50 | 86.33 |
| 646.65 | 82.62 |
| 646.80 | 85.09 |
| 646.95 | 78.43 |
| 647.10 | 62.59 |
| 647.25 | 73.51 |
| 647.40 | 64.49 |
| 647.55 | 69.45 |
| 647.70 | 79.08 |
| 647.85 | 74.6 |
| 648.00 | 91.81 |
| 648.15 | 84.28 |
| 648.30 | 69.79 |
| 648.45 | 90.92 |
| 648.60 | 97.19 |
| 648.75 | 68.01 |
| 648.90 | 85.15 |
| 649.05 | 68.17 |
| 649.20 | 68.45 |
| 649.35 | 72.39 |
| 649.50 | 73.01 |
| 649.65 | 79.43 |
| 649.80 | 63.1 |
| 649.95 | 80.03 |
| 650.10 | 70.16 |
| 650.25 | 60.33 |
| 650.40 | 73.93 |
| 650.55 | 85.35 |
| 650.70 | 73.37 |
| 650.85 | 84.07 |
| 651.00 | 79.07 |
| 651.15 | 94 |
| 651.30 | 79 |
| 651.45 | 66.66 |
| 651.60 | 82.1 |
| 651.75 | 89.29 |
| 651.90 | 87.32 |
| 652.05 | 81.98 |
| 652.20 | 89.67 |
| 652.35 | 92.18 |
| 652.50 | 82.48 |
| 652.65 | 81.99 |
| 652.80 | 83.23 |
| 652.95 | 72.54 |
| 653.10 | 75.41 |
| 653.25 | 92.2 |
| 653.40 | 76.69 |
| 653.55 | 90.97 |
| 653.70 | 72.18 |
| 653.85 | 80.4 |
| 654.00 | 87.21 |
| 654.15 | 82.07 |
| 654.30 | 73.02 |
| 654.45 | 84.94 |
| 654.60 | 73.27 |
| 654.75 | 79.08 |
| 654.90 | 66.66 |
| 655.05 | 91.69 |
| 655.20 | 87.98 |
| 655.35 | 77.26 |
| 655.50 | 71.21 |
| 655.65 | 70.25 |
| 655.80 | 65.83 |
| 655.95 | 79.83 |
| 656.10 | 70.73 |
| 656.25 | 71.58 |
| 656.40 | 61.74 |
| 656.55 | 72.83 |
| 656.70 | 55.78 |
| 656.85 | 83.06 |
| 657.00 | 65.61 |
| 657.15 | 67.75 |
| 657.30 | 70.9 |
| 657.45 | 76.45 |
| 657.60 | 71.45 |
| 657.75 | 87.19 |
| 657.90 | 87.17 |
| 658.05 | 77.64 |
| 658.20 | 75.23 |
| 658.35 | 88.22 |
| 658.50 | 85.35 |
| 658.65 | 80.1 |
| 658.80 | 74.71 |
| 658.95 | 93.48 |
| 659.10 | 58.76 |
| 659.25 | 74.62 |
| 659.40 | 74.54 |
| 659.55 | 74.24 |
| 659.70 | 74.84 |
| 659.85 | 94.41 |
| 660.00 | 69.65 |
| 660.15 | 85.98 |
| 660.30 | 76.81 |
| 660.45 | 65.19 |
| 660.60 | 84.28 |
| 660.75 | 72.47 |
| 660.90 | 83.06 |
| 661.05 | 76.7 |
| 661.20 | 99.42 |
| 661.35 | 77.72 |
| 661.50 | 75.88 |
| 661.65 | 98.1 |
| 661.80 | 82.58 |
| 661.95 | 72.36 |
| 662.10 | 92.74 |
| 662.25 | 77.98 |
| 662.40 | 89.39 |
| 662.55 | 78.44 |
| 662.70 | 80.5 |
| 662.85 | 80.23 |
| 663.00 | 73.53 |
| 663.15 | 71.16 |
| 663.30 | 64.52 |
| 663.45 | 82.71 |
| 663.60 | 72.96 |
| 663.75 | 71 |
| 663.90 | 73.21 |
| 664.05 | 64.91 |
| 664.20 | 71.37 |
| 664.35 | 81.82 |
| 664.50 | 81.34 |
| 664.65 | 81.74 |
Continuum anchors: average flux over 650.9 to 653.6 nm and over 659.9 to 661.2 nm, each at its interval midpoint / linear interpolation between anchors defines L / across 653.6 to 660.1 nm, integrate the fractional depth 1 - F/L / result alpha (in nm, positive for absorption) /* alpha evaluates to 0.33 nm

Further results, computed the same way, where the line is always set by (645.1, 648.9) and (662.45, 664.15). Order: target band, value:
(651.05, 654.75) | -0.20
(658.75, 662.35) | -0.22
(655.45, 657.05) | 0.14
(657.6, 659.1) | -0.11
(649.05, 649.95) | 0.08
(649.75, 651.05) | 0.07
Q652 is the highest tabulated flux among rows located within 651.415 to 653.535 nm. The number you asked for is 92.2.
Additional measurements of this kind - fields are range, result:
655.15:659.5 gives 93.48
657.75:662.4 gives 99.42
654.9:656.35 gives 91.69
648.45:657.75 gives 97.19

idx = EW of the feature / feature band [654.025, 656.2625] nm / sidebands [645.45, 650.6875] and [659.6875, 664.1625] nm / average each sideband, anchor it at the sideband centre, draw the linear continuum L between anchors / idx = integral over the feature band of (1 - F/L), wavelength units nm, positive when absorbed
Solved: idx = 0.04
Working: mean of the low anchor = 77.5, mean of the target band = 76.7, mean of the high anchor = 78.8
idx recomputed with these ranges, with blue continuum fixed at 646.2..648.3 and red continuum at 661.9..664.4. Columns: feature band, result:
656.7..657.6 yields 0.071 nm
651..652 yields -0.058 nm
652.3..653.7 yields -0.078 nm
